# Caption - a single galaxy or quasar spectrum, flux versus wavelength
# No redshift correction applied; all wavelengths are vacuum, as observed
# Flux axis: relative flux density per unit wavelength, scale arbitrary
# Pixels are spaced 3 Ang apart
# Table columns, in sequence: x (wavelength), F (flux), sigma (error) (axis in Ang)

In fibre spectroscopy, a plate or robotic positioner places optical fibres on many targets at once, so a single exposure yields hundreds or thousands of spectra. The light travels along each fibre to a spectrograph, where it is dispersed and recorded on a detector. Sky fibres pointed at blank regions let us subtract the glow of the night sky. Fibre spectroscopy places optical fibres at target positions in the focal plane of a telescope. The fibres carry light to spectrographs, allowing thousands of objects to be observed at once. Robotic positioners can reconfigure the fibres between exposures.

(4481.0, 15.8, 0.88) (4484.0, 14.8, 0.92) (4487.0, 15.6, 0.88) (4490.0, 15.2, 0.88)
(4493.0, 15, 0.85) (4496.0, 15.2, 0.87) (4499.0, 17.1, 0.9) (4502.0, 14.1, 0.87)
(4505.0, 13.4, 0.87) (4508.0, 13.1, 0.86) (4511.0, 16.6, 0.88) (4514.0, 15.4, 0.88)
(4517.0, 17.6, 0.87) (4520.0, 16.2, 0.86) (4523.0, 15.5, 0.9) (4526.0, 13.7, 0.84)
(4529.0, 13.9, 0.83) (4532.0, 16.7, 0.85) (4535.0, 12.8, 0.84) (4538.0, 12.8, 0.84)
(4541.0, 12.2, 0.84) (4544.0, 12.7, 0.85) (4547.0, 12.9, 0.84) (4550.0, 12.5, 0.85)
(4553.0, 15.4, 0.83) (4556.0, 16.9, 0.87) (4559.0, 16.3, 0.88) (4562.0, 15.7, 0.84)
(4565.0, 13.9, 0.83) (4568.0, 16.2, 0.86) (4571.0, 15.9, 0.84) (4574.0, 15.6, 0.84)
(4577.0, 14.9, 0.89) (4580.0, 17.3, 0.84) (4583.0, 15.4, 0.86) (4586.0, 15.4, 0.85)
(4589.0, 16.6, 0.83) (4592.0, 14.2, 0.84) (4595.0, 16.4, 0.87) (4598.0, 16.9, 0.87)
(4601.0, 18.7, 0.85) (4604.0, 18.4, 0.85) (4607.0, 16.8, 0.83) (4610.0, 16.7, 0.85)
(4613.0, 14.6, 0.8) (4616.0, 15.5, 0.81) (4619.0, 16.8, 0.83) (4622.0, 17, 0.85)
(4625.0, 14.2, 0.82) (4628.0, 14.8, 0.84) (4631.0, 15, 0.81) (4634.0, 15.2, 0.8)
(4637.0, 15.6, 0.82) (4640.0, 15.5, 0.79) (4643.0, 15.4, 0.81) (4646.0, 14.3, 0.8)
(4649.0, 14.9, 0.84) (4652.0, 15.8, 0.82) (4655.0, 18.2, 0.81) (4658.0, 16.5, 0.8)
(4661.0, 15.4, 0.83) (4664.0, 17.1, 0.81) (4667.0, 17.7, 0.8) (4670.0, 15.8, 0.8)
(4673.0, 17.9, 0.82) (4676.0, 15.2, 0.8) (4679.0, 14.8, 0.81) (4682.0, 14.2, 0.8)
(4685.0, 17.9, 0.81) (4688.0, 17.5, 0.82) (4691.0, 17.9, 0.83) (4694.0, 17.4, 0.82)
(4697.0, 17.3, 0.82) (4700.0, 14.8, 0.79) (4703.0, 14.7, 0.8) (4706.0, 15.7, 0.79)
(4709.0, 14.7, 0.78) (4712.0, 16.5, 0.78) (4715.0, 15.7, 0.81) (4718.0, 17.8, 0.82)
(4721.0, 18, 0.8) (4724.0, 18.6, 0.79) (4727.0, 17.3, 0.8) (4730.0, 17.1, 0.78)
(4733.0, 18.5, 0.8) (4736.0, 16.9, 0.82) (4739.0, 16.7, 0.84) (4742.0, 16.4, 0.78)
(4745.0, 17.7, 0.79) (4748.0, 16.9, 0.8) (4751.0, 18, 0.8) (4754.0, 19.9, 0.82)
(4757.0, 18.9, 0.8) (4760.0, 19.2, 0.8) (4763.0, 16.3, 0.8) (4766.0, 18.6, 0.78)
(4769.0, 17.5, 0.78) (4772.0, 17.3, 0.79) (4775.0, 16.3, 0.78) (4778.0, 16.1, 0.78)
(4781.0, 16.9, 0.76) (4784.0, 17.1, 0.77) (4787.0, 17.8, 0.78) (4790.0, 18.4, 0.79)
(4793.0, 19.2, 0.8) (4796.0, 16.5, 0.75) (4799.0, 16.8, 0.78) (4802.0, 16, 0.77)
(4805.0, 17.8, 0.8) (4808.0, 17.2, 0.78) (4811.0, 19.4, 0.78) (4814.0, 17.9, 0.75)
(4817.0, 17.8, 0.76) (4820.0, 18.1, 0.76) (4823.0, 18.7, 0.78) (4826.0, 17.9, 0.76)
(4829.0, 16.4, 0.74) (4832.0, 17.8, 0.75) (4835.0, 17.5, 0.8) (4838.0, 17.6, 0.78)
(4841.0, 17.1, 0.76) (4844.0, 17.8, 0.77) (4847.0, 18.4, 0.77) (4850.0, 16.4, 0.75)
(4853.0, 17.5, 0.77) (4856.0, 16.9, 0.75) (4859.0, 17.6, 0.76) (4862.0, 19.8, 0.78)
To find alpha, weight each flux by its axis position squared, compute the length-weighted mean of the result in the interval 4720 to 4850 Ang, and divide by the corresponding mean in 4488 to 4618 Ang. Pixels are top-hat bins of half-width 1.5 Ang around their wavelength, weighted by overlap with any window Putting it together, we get 1.3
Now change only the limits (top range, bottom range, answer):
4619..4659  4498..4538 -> 1.10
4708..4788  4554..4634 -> 1.16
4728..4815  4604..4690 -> 1.16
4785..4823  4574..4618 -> 1.19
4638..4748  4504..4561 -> 1.21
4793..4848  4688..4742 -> 1.10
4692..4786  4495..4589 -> 1.25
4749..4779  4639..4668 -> 1.16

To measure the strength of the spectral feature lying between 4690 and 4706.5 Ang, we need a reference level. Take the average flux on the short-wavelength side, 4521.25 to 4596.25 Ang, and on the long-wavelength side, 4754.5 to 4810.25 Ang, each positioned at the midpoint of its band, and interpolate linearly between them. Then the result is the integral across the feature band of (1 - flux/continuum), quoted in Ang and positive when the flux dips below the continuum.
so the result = 0.23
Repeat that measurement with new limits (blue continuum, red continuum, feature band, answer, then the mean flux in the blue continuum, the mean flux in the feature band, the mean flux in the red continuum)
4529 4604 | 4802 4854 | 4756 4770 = -0.8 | 15.2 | 18.1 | 17.7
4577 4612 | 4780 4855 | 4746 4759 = -0.9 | 16.5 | 18.4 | 17.6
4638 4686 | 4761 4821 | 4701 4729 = 0.1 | 16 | 16.5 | 17.5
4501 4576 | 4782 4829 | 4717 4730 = -0.8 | 14.7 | 17.8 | 17.7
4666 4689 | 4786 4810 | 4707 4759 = -1.6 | 16.3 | 17.4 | 17.5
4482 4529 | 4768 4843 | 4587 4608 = -1.2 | 15.2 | 16.8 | 17.5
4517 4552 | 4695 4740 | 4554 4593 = -3.1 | 14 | 15.7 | 16.7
